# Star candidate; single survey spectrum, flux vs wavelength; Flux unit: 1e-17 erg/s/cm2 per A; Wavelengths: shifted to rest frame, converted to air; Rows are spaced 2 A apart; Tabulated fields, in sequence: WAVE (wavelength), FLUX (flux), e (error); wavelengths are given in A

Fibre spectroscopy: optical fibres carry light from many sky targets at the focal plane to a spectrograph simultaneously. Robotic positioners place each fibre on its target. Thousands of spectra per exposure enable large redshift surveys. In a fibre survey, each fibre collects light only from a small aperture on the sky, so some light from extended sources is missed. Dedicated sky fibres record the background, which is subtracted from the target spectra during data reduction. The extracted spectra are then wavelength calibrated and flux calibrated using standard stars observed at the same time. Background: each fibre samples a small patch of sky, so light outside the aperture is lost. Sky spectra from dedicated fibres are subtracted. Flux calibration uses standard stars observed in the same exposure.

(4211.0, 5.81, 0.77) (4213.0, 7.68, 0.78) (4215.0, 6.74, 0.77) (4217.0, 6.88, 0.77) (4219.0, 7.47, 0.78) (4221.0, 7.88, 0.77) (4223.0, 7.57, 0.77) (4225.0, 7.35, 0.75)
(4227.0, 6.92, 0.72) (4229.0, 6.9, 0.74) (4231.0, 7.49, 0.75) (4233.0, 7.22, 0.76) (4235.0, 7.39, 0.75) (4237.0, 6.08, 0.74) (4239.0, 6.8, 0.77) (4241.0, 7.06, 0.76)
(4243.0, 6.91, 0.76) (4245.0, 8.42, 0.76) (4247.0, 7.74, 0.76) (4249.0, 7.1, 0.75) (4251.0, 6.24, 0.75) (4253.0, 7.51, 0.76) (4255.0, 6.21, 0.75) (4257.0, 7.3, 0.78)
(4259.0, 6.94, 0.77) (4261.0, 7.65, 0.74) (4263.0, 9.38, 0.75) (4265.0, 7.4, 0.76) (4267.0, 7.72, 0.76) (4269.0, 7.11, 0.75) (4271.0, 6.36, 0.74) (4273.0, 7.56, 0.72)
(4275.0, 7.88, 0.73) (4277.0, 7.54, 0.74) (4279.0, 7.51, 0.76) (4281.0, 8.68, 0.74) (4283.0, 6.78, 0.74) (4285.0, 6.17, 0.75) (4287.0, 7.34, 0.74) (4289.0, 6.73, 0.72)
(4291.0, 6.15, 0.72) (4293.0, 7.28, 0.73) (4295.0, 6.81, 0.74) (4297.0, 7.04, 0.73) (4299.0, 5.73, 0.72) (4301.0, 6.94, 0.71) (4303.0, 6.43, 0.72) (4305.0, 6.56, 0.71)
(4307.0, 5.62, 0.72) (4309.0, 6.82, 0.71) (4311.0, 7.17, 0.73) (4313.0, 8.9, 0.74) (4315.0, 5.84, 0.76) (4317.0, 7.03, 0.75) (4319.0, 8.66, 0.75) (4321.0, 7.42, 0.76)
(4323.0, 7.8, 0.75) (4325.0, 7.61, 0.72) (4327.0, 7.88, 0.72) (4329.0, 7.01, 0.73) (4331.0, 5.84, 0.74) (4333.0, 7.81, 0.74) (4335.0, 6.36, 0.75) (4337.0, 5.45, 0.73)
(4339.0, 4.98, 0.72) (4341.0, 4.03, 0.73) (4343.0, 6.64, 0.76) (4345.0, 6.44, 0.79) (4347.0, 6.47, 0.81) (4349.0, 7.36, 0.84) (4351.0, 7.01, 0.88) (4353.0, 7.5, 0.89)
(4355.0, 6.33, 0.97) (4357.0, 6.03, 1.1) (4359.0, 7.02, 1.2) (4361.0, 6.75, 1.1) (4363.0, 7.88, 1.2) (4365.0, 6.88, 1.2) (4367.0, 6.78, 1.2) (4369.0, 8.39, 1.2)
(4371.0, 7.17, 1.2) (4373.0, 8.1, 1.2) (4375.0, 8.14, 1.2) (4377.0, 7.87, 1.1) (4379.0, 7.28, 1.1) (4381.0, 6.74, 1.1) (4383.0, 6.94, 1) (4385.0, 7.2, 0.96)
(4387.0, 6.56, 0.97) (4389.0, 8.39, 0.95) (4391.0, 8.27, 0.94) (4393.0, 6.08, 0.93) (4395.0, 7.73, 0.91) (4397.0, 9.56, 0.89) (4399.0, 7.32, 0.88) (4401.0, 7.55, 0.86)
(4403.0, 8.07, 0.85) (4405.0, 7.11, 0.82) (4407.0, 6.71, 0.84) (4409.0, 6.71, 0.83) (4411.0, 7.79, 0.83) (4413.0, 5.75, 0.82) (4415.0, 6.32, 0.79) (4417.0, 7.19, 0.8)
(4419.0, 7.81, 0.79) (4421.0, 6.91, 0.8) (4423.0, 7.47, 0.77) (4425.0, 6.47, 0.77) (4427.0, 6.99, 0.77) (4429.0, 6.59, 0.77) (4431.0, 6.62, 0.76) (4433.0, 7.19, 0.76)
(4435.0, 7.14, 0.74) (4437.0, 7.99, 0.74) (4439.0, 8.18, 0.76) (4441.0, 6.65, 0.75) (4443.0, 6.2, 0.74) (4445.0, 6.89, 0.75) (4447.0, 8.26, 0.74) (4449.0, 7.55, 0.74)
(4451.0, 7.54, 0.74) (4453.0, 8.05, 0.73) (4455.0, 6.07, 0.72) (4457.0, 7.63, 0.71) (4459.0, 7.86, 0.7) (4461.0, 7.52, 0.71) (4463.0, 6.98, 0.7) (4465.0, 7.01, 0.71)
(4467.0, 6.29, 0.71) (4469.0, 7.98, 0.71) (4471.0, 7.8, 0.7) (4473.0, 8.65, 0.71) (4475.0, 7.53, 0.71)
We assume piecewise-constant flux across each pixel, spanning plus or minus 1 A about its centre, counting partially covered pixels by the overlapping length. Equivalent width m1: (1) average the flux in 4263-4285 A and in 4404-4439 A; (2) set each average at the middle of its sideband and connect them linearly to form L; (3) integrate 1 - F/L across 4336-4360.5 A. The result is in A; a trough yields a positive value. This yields 3.3 A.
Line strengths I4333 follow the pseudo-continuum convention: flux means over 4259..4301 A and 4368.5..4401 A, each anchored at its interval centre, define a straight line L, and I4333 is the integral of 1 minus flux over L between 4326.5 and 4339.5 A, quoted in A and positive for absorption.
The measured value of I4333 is 1.6 A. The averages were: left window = 7.23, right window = 7.59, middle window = 6.48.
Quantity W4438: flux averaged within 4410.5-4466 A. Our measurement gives 7.16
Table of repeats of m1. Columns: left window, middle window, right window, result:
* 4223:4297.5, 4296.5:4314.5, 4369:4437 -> 1.2 A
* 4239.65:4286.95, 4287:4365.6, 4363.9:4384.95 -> 6.5 A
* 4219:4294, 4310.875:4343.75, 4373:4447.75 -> 1.9 A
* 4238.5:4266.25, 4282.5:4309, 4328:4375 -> 1.8 A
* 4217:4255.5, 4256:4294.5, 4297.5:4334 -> -1.2 A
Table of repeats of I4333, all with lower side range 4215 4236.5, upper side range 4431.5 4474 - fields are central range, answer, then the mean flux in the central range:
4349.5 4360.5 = 0.79 A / 6.8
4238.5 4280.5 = -0.57 A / 7.37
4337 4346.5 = 2.28 A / 5.56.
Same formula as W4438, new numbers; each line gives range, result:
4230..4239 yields 7.02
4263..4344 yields 6.95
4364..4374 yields 7.46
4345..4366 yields 6.9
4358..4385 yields 7.37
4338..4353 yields 6.22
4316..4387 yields 6.99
